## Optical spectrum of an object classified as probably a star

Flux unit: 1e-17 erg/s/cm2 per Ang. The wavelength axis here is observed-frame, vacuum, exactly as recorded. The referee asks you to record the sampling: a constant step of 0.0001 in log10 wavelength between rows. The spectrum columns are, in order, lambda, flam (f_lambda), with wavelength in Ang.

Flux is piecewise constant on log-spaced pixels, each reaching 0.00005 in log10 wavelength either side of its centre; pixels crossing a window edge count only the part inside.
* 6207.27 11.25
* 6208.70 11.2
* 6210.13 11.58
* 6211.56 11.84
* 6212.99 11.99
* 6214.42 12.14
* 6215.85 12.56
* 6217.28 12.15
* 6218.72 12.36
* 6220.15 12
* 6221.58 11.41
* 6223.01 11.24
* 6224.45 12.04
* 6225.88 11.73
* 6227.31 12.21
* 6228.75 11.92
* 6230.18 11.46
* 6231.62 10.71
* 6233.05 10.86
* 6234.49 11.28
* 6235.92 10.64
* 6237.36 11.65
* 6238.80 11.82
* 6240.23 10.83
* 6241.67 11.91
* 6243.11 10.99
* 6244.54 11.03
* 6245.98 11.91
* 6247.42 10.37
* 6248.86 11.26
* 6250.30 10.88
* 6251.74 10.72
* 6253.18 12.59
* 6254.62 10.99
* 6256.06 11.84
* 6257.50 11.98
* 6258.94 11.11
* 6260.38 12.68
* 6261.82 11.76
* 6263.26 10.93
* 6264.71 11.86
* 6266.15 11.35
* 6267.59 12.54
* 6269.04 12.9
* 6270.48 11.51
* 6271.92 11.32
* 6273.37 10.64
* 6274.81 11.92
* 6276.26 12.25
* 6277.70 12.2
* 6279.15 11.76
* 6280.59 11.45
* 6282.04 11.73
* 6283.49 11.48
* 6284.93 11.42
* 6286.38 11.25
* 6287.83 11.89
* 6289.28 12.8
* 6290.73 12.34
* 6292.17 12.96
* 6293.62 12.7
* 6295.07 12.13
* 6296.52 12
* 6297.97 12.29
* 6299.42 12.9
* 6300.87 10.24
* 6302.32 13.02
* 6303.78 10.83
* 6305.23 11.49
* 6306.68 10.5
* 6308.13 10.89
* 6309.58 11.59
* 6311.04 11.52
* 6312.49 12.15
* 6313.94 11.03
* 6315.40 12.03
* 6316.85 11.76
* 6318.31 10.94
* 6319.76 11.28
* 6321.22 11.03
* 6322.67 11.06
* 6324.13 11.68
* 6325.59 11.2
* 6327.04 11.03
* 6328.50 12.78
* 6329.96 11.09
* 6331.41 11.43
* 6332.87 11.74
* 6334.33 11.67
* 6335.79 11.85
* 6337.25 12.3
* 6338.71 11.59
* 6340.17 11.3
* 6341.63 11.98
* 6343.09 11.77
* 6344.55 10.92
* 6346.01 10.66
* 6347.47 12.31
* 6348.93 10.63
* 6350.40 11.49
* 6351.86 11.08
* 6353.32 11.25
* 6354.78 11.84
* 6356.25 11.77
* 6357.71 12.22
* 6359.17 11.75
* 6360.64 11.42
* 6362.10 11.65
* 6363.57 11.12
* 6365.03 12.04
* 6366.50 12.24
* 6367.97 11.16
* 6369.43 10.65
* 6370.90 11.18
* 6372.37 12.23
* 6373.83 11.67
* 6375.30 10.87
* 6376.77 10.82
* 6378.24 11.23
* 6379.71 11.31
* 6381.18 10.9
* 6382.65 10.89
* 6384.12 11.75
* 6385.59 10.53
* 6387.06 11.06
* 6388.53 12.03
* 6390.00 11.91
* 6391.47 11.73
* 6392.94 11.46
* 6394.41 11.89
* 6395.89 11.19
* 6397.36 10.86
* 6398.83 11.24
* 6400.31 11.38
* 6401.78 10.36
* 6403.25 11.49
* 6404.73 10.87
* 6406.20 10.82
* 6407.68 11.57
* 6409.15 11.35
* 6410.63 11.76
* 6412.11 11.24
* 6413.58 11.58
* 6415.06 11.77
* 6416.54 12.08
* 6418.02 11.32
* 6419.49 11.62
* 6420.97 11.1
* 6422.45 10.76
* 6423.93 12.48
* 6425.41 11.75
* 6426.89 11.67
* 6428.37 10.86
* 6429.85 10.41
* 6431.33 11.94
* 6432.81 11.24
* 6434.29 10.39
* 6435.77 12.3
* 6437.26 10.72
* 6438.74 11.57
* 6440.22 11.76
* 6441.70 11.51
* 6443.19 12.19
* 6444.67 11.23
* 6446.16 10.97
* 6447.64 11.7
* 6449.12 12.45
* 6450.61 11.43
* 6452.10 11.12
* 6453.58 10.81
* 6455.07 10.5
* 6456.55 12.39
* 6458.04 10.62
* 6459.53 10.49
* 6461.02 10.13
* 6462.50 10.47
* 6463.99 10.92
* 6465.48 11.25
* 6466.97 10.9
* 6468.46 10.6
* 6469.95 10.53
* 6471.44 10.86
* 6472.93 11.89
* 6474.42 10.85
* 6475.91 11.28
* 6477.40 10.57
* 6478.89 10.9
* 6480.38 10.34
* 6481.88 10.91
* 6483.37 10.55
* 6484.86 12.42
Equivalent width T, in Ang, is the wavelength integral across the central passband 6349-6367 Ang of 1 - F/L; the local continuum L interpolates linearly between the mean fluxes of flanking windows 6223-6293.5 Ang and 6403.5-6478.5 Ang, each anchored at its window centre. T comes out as -0.3 Ang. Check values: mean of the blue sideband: 11.6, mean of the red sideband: 11.3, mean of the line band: 11.6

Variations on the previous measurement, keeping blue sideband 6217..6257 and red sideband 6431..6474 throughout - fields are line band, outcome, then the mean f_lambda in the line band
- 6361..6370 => -0.2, 11.5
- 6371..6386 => 0.1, 11.2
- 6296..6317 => -0.4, 11.6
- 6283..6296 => -0.8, 12.1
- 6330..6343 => -0.4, 11.7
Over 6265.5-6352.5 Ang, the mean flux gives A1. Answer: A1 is 11.7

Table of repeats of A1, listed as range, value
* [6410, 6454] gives 11.5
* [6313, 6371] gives 11.5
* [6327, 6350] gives 11.6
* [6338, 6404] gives 11.4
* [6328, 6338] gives 11.8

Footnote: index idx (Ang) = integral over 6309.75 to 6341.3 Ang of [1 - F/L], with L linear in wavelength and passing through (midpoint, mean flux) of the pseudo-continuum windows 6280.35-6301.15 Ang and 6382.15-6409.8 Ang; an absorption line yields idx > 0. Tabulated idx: 0.61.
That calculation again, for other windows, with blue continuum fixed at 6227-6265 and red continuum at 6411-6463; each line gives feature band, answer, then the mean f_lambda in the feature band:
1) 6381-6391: 0.02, 11.3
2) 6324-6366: -0.76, 11.6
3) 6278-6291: -0.46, 11.8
